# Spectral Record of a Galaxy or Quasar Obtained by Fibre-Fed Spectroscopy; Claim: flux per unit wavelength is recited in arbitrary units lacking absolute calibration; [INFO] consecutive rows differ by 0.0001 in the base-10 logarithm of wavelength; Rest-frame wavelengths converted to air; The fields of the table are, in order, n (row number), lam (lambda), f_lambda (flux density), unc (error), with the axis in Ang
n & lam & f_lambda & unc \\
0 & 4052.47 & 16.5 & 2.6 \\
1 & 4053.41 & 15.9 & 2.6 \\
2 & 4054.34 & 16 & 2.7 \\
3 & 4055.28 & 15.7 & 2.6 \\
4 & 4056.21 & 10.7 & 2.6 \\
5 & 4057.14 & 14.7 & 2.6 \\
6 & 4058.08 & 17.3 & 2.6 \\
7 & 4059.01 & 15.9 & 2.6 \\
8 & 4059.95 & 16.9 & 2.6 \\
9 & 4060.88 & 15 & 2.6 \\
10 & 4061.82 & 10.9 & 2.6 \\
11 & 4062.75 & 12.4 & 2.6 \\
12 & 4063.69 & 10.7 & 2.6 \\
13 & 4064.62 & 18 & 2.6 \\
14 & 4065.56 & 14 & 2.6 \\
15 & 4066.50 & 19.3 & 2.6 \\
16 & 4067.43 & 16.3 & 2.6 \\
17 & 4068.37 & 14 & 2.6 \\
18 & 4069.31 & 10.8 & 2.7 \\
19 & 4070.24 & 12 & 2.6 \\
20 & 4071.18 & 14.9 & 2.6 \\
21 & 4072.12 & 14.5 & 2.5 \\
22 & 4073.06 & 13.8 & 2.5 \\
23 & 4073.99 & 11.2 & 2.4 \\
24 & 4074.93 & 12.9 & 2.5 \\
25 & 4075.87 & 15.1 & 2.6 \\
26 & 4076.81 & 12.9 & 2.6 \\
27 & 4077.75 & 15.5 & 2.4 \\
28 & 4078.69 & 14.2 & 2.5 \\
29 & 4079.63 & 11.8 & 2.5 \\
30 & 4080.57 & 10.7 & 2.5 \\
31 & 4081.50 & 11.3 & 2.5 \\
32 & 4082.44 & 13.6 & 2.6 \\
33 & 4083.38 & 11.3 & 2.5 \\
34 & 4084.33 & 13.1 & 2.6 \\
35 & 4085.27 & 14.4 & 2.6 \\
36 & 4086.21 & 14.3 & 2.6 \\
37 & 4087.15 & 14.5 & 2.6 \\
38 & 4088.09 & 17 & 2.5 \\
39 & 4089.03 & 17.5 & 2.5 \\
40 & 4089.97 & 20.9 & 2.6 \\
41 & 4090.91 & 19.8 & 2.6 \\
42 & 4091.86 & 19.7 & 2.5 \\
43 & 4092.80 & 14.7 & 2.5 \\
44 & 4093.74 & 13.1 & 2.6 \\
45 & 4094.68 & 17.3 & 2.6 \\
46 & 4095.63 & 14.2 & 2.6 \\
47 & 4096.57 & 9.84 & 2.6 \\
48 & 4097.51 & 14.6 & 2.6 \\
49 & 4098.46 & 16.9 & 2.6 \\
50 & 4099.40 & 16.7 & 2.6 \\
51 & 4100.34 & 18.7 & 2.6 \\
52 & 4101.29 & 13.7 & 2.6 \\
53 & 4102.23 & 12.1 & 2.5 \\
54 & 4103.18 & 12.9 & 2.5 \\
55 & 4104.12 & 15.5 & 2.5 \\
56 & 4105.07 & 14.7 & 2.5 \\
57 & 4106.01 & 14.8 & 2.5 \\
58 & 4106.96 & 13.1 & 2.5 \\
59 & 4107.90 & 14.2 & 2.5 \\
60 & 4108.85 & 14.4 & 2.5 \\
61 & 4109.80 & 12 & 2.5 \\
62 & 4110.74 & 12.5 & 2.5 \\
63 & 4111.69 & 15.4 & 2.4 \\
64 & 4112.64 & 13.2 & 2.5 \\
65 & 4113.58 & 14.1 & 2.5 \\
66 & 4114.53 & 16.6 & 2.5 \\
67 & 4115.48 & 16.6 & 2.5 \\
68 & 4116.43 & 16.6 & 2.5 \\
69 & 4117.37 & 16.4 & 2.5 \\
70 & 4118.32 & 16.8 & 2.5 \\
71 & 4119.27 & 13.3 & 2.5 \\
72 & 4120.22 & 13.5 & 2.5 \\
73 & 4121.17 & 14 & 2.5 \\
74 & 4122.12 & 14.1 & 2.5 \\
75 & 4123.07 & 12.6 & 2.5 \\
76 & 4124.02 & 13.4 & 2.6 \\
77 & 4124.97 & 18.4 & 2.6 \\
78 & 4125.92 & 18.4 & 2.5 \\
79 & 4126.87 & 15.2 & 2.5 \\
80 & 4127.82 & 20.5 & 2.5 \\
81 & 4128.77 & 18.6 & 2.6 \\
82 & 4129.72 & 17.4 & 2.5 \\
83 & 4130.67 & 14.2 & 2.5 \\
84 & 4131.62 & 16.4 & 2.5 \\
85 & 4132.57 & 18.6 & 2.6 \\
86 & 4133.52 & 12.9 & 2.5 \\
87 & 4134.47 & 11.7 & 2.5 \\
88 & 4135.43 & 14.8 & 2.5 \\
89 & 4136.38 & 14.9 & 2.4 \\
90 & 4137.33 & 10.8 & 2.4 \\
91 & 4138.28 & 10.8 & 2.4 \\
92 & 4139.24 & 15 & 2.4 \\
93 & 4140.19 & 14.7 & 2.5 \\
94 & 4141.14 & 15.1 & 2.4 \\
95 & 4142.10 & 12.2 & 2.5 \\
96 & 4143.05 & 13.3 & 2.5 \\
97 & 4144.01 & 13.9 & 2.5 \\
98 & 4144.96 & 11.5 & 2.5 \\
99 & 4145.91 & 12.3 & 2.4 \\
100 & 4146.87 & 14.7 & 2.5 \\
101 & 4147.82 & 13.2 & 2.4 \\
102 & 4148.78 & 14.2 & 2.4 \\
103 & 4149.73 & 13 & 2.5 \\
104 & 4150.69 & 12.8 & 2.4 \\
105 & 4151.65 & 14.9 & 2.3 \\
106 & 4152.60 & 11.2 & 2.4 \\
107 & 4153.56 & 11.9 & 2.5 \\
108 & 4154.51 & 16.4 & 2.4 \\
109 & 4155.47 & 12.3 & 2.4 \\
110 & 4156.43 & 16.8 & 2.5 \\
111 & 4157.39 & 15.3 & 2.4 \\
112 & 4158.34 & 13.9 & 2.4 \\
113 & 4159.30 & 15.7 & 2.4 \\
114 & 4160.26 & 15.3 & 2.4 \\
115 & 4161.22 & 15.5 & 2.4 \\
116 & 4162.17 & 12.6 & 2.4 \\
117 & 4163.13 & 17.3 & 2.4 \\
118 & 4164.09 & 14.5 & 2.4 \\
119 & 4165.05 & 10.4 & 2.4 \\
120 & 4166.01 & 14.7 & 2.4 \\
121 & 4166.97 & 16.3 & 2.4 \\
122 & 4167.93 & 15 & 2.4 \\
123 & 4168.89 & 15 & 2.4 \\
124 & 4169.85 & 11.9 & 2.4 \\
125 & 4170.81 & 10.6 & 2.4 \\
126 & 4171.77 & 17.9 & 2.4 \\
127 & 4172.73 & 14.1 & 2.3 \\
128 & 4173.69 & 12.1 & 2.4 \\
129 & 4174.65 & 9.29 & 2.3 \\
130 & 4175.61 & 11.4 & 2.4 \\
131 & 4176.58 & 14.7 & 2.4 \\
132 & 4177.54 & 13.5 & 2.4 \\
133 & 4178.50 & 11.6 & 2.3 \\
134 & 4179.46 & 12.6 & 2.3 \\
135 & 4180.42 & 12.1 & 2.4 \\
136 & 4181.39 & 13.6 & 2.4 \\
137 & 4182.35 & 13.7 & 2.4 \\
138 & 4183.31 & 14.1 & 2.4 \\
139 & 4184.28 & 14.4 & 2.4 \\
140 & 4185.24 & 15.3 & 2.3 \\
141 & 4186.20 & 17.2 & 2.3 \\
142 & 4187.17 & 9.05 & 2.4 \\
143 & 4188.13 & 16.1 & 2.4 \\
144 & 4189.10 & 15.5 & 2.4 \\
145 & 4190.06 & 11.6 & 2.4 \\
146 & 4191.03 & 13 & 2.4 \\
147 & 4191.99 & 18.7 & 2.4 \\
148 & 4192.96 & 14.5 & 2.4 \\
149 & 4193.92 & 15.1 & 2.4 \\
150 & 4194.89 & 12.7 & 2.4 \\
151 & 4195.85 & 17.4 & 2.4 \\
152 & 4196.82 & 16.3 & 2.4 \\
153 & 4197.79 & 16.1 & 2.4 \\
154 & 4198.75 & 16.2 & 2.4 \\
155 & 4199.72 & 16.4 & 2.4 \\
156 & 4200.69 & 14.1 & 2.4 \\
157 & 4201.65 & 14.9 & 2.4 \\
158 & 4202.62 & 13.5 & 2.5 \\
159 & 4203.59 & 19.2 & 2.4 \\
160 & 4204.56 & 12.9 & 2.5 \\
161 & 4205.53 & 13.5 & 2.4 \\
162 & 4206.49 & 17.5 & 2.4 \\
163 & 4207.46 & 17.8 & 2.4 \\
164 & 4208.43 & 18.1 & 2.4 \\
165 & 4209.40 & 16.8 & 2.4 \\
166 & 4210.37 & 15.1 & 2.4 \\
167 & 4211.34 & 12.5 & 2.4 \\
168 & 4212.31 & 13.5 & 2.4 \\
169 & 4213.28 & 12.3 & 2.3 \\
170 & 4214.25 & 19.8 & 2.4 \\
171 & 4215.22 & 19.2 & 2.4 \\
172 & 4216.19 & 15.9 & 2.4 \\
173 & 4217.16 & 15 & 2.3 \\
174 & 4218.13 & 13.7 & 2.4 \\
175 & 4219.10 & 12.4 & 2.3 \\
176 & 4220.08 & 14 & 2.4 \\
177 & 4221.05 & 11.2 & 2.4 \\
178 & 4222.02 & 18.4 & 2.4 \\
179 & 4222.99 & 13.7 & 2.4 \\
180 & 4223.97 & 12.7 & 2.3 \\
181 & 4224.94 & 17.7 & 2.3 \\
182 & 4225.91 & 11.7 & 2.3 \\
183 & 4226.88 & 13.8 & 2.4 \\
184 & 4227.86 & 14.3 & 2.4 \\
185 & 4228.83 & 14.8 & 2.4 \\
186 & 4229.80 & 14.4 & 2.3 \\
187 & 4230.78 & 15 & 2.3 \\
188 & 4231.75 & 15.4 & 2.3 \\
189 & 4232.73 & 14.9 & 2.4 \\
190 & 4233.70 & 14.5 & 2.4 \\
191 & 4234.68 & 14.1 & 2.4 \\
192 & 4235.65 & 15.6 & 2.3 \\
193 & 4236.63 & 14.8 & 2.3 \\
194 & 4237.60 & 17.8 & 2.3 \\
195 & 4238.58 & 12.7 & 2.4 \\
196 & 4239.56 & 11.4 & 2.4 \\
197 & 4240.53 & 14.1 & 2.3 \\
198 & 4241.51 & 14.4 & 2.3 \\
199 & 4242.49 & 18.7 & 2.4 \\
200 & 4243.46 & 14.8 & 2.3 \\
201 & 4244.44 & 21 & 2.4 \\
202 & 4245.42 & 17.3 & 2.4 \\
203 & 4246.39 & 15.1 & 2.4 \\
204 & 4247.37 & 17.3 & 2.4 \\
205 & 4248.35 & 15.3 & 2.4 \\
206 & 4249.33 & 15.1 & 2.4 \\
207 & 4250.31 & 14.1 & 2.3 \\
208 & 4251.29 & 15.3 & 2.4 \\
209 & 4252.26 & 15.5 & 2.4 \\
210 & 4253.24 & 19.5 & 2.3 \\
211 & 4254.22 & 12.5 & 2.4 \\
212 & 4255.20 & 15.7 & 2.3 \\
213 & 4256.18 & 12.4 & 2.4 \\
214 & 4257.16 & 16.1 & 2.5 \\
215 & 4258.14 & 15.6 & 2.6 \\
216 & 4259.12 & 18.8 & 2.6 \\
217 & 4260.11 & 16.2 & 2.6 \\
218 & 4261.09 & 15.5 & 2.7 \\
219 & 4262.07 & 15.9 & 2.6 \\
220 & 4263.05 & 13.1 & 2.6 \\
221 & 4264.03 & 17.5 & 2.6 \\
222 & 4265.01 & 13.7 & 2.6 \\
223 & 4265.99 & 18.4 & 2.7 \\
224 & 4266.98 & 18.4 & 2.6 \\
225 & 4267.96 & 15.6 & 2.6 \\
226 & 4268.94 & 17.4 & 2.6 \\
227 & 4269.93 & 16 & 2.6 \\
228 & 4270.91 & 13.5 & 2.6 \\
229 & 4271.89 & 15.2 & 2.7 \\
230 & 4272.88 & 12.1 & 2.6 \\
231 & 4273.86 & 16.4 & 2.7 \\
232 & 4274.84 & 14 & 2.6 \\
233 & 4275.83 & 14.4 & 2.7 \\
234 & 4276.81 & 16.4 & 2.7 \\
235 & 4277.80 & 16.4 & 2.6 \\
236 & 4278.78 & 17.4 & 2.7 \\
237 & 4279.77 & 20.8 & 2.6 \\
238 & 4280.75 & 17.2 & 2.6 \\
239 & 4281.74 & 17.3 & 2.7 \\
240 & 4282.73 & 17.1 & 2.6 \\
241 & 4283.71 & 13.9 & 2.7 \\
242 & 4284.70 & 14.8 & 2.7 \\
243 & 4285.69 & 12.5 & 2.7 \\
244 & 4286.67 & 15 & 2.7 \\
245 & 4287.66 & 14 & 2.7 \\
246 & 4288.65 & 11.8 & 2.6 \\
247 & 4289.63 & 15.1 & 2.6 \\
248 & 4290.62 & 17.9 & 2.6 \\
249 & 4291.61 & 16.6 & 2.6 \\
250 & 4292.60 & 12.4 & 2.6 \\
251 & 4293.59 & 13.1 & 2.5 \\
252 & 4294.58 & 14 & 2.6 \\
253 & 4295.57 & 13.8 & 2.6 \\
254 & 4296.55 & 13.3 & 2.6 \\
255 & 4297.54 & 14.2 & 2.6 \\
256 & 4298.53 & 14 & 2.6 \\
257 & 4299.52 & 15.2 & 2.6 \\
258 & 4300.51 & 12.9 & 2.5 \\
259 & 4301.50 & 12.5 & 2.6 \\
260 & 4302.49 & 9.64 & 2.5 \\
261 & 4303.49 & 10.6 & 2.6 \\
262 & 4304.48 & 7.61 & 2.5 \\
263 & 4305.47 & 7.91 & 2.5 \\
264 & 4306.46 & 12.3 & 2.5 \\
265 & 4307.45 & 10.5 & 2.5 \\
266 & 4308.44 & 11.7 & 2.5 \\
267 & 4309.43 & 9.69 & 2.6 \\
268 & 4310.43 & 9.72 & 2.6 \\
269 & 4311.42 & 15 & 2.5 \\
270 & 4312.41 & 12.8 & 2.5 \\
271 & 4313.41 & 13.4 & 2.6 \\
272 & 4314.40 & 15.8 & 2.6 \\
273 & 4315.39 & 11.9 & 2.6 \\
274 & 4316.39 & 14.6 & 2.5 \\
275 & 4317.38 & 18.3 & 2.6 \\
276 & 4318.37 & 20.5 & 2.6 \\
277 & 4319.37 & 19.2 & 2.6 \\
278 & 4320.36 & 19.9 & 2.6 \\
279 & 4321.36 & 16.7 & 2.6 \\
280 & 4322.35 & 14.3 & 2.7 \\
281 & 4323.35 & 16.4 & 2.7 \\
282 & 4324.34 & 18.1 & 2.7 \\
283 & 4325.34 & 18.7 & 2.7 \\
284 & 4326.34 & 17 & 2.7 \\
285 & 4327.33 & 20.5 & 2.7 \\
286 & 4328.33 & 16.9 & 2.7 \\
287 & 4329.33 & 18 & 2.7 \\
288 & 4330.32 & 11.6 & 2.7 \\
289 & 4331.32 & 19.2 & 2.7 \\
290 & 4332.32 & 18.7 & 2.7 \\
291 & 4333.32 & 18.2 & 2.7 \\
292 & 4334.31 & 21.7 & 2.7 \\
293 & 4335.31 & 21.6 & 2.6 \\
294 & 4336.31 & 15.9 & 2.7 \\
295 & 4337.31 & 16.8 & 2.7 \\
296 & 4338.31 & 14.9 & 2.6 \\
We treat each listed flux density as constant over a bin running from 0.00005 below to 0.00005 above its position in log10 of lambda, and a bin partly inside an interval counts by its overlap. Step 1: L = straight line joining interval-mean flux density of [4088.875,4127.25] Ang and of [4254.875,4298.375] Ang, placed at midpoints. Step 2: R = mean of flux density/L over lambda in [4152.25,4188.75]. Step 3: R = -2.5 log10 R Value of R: 0.10 mag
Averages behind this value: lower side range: 15.2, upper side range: 15.4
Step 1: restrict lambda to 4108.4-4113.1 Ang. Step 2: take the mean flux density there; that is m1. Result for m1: 13.5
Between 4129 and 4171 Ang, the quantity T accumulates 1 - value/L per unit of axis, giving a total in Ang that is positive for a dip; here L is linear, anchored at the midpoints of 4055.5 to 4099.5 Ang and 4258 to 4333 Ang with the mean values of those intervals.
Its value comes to 1.8 Ang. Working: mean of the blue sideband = 14.5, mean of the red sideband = 15.1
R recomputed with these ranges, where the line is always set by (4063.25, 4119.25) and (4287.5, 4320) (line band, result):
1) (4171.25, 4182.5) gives 0.09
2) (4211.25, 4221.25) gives -0.06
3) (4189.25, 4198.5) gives -0.08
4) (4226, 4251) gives -0.10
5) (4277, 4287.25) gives -0.20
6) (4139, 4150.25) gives 0.06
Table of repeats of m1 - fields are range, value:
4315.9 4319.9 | 18.2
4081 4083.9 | 12.1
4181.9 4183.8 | 13.9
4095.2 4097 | 12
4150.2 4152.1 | 13.8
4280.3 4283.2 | 17.2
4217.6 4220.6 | 13.3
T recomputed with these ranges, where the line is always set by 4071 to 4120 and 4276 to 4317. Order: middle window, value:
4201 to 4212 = -1.1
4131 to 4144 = 0.4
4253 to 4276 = -2.8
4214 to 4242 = -1.3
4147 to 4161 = 0.2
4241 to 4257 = -2.2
